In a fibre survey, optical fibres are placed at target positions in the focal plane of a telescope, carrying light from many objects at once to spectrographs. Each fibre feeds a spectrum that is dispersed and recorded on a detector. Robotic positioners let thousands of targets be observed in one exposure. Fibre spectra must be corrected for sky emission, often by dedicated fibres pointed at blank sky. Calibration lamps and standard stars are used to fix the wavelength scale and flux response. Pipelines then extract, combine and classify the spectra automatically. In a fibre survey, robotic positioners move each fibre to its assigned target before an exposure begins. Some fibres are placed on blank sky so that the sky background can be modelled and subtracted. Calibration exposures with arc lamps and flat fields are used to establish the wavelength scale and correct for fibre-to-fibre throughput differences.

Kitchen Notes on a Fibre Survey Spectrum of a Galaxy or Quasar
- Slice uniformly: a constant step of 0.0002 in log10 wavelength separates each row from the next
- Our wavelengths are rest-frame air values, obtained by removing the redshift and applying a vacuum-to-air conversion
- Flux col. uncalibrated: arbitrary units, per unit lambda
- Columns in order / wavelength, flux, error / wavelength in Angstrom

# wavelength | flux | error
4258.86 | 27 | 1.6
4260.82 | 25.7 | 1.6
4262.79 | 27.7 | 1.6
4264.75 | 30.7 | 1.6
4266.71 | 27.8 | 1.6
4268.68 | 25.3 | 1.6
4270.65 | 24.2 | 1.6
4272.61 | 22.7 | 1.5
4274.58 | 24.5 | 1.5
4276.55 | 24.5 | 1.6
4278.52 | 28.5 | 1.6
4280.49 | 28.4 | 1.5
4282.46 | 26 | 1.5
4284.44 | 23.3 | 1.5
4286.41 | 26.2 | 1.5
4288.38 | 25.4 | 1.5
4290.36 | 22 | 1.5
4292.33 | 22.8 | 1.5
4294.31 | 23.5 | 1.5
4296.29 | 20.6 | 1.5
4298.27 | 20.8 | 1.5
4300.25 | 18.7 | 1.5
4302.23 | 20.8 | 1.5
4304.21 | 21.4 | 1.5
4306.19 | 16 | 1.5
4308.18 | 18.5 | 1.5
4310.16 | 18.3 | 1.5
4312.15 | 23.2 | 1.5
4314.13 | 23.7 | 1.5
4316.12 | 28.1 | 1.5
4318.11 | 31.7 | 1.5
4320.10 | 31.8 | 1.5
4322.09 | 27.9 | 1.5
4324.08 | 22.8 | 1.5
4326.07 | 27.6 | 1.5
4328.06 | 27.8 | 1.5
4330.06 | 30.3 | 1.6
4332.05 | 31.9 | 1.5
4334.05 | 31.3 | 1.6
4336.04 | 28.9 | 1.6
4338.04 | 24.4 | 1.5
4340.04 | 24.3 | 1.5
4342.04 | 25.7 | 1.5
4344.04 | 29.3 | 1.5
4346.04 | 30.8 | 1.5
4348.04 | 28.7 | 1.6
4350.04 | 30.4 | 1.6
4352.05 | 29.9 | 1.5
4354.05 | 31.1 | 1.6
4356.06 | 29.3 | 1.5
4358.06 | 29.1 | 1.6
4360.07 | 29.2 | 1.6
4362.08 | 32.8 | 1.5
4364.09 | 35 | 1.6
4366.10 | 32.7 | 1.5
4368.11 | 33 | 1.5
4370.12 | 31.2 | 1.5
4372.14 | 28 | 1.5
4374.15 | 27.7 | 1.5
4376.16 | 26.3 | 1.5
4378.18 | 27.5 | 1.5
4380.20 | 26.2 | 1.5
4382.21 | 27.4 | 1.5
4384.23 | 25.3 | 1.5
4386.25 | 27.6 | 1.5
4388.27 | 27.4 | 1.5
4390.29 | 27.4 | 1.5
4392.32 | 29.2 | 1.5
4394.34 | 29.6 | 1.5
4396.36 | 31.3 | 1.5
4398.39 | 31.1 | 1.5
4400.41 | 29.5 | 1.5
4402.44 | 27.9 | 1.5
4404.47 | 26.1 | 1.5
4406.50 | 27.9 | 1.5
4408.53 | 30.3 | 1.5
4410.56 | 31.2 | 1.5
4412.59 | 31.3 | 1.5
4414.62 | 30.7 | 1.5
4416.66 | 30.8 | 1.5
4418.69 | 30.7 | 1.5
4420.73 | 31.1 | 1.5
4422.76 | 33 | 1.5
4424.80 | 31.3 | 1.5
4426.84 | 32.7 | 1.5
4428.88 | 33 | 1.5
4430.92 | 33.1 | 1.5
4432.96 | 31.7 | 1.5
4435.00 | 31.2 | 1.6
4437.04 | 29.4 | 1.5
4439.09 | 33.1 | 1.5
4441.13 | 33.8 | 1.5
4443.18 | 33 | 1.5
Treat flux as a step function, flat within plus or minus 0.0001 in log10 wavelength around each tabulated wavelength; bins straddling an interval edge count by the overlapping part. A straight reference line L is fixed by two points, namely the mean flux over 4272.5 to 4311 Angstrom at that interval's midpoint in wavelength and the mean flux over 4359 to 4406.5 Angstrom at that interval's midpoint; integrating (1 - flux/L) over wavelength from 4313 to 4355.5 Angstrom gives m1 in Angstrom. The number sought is -4.7 Angstrom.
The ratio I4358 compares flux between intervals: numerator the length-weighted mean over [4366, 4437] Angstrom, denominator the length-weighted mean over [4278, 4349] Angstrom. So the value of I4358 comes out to 1.18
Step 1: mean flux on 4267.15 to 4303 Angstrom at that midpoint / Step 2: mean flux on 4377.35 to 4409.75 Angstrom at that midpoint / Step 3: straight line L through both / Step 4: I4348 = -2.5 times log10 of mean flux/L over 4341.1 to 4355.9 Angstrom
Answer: -0.12 mag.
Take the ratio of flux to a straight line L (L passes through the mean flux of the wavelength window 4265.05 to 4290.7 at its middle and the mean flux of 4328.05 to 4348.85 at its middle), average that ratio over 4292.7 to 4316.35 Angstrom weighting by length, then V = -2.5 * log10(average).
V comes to 0.27 mag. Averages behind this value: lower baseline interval 25.5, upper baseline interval 28.5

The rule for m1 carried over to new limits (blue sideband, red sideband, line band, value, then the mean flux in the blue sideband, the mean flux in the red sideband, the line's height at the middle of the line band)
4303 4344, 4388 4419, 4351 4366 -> -1.94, 25.8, 29.5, 27.5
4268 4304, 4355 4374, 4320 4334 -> -0.53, 23.7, 31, 27.5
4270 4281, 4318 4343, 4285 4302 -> 2.46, 25.4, 28.1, 26.3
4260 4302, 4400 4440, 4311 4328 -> -0.45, 24.6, 30.8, 26.4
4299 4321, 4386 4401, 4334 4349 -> -1.45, 22.9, 29.2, 25.3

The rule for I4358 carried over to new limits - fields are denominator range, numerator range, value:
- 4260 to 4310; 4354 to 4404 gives 1.23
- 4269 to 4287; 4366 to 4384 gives 1.13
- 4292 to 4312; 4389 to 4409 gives 1.44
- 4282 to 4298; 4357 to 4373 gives 1.34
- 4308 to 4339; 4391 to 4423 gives 1.11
